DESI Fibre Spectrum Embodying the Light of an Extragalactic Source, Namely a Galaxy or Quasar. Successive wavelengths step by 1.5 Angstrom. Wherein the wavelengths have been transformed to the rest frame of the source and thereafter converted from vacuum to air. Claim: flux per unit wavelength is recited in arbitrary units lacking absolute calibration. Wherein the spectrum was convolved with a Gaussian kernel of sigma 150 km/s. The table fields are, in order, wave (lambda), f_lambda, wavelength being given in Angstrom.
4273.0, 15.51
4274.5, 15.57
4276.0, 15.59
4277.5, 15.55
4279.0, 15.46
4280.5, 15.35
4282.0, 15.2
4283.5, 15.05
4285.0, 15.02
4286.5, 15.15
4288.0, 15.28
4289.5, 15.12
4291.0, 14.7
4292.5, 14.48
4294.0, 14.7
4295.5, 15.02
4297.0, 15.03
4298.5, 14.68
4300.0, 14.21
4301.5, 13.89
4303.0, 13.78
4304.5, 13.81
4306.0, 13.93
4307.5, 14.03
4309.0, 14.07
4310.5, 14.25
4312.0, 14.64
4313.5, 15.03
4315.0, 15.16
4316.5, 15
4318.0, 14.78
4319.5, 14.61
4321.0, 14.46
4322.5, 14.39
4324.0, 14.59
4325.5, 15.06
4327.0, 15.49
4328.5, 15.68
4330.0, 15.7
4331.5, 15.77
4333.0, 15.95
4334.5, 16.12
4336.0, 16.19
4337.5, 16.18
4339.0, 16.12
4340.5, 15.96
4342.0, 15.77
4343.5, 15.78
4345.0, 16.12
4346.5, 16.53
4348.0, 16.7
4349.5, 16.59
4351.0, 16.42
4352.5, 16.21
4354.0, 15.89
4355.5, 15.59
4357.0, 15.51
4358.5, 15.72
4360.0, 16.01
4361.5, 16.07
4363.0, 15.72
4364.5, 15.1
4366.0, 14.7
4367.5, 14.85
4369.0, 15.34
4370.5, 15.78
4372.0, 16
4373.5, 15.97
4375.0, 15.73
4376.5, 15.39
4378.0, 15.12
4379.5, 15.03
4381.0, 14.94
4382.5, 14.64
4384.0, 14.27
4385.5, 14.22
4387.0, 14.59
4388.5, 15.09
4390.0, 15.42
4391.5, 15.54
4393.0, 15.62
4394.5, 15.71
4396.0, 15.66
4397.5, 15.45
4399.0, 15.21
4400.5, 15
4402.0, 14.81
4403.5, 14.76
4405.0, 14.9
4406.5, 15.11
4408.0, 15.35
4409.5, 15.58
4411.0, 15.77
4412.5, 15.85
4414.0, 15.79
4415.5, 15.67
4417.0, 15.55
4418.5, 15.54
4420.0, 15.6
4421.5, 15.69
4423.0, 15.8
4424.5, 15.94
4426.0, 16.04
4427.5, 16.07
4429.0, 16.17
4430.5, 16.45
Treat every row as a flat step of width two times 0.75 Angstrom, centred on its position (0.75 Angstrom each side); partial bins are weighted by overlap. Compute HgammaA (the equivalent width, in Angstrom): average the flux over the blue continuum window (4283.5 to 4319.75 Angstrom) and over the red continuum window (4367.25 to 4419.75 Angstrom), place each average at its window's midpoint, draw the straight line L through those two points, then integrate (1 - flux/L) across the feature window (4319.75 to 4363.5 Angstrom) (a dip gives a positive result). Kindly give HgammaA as -2.58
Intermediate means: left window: 14.6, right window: 15.3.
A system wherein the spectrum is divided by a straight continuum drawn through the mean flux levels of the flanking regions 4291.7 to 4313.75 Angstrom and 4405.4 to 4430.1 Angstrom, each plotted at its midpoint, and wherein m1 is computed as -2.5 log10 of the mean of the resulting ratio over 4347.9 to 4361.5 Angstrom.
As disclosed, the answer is -0.07 mag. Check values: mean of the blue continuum 14.4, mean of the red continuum 15.7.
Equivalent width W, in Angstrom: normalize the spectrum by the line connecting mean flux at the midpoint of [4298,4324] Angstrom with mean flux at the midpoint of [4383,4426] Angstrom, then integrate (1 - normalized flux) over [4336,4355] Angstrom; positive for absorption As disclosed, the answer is -1.85 Angstrom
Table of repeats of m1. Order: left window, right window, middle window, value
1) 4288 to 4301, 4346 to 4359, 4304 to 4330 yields 0.04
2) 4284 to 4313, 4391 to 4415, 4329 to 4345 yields -0.08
